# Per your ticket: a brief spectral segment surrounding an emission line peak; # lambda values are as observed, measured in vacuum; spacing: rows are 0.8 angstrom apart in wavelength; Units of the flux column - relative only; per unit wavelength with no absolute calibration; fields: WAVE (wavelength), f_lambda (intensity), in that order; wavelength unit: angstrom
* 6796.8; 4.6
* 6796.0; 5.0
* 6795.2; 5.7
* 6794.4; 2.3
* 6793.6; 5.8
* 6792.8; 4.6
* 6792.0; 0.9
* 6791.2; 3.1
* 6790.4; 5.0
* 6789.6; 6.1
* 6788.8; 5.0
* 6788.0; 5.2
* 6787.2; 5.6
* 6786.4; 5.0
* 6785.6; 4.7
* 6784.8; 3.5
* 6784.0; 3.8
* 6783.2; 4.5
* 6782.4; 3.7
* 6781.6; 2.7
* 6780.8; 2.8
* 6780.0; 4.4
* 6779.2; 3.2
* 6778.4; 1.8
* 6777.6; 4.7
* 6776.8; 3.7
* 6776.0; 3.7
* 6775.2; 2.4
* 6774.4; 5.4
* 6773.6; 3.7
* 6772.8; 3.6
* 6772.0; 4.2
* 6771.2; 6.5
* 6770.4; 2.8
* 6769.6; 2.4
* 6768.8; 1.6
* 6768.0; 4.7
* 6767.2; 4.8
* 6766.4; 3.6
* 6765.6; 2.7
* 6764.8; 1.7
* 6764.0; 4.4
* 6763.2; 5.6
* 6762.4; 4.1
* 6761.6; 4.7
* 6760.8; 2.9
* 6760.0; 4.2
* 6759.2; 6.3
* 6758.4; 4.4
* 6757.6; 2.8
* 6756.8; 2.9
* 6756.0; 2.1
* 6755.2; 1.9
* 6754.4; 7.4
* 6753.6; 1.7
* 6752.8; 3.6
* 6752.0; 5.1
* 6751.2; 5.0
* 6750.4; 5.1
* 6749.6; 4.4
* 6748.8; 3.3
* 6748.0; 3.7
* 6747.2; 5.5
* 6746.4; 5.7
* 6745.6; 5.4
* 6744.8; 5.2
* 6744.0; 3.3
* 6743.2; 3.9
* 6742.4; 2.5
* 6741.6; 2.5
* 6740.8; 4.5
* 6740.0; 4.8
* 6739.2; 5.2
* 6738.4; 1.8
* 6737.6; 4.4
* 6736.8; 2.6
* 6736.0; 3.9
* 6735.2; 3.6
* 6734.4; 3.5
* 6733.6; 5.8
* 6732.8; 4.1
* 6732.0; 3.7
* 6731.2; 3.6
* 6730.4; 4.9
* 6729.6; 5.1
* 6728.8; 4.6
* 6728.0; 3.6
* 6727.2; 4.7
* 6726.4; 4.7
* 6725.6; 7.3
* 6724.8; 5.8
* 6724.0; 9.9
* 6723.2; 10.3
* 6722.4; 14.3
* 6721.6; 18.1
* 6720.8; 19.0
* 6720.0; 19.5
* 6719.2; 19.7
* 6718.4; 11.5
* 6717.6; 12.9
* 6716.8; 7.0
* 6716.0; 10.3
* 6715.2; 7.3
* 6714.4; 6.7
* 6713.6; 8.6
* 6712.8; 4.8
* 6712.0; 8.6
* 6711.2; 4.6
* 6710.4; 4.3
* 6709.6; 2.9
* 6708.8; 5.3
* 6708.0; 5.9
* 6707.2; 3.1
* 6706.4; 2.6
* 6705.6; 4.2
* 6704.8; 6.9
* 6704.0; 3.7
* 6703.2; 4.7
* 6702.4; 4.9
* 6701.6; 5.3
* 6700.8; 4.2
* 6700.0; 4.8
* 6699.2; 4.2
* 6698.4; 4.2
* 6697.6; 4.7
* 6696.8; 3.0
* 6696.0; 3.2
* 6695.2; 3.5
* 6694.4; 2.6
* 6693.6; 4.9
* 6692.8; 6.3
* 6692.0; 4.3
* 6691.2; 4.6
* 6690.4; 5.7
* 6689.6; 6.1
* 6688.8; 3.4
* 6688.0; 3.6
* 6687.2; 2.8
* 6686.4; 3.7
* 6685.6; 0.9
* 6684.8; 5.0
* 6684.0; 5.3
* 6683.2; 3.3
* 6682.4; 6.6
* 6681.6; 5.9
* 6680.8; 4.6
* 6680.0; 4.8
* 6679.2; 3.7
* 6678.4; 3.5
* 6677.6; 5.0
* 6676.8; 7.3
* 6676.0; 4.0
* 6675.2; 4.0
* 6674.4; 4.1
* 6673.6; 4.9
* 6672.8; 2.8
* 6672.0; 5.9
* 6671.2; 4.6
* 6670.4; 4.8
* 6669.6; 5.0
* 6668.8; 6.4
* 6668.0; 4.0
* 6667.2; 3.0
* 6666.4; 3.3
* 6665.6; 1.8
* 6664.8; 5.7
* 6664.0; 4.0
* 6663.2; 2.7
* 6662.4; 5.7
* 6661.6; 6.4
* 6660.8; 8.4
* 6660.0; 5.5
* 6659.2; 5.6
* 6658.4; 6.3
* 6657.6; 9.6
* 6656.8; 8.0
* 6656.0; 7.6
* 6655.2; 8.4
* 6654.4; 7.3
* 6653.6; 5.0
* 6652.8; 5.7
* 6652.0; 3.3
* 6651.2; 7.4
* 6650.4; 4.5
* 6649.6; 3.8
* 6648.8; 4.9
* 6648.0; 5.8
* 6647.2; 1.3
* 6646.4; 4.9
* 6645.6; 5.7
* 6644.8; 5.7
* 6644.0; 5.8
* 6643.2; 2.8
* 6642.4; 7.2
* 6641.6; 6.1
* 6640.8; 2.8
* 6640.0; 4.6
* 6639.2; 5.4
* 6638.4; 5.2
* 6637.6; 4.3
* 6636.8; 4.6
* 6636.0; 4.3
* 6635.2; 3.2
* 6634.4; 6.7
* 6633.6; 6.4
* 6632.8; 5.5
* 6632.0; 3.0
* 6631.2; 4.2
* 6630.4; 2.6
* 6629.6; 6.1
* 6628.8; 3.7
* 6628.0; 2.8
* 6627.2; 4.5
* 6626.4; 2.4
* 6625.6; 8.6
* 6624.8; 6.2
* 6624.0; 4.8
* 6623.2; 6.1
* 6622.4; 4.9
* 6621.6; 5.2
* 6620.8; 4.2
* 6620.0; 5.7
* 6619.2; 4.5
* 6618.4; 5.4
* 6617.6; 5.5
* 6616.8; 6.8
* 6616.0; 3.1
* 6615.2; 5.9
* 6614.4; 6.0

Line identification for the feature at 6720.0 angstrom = [O III] 5007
